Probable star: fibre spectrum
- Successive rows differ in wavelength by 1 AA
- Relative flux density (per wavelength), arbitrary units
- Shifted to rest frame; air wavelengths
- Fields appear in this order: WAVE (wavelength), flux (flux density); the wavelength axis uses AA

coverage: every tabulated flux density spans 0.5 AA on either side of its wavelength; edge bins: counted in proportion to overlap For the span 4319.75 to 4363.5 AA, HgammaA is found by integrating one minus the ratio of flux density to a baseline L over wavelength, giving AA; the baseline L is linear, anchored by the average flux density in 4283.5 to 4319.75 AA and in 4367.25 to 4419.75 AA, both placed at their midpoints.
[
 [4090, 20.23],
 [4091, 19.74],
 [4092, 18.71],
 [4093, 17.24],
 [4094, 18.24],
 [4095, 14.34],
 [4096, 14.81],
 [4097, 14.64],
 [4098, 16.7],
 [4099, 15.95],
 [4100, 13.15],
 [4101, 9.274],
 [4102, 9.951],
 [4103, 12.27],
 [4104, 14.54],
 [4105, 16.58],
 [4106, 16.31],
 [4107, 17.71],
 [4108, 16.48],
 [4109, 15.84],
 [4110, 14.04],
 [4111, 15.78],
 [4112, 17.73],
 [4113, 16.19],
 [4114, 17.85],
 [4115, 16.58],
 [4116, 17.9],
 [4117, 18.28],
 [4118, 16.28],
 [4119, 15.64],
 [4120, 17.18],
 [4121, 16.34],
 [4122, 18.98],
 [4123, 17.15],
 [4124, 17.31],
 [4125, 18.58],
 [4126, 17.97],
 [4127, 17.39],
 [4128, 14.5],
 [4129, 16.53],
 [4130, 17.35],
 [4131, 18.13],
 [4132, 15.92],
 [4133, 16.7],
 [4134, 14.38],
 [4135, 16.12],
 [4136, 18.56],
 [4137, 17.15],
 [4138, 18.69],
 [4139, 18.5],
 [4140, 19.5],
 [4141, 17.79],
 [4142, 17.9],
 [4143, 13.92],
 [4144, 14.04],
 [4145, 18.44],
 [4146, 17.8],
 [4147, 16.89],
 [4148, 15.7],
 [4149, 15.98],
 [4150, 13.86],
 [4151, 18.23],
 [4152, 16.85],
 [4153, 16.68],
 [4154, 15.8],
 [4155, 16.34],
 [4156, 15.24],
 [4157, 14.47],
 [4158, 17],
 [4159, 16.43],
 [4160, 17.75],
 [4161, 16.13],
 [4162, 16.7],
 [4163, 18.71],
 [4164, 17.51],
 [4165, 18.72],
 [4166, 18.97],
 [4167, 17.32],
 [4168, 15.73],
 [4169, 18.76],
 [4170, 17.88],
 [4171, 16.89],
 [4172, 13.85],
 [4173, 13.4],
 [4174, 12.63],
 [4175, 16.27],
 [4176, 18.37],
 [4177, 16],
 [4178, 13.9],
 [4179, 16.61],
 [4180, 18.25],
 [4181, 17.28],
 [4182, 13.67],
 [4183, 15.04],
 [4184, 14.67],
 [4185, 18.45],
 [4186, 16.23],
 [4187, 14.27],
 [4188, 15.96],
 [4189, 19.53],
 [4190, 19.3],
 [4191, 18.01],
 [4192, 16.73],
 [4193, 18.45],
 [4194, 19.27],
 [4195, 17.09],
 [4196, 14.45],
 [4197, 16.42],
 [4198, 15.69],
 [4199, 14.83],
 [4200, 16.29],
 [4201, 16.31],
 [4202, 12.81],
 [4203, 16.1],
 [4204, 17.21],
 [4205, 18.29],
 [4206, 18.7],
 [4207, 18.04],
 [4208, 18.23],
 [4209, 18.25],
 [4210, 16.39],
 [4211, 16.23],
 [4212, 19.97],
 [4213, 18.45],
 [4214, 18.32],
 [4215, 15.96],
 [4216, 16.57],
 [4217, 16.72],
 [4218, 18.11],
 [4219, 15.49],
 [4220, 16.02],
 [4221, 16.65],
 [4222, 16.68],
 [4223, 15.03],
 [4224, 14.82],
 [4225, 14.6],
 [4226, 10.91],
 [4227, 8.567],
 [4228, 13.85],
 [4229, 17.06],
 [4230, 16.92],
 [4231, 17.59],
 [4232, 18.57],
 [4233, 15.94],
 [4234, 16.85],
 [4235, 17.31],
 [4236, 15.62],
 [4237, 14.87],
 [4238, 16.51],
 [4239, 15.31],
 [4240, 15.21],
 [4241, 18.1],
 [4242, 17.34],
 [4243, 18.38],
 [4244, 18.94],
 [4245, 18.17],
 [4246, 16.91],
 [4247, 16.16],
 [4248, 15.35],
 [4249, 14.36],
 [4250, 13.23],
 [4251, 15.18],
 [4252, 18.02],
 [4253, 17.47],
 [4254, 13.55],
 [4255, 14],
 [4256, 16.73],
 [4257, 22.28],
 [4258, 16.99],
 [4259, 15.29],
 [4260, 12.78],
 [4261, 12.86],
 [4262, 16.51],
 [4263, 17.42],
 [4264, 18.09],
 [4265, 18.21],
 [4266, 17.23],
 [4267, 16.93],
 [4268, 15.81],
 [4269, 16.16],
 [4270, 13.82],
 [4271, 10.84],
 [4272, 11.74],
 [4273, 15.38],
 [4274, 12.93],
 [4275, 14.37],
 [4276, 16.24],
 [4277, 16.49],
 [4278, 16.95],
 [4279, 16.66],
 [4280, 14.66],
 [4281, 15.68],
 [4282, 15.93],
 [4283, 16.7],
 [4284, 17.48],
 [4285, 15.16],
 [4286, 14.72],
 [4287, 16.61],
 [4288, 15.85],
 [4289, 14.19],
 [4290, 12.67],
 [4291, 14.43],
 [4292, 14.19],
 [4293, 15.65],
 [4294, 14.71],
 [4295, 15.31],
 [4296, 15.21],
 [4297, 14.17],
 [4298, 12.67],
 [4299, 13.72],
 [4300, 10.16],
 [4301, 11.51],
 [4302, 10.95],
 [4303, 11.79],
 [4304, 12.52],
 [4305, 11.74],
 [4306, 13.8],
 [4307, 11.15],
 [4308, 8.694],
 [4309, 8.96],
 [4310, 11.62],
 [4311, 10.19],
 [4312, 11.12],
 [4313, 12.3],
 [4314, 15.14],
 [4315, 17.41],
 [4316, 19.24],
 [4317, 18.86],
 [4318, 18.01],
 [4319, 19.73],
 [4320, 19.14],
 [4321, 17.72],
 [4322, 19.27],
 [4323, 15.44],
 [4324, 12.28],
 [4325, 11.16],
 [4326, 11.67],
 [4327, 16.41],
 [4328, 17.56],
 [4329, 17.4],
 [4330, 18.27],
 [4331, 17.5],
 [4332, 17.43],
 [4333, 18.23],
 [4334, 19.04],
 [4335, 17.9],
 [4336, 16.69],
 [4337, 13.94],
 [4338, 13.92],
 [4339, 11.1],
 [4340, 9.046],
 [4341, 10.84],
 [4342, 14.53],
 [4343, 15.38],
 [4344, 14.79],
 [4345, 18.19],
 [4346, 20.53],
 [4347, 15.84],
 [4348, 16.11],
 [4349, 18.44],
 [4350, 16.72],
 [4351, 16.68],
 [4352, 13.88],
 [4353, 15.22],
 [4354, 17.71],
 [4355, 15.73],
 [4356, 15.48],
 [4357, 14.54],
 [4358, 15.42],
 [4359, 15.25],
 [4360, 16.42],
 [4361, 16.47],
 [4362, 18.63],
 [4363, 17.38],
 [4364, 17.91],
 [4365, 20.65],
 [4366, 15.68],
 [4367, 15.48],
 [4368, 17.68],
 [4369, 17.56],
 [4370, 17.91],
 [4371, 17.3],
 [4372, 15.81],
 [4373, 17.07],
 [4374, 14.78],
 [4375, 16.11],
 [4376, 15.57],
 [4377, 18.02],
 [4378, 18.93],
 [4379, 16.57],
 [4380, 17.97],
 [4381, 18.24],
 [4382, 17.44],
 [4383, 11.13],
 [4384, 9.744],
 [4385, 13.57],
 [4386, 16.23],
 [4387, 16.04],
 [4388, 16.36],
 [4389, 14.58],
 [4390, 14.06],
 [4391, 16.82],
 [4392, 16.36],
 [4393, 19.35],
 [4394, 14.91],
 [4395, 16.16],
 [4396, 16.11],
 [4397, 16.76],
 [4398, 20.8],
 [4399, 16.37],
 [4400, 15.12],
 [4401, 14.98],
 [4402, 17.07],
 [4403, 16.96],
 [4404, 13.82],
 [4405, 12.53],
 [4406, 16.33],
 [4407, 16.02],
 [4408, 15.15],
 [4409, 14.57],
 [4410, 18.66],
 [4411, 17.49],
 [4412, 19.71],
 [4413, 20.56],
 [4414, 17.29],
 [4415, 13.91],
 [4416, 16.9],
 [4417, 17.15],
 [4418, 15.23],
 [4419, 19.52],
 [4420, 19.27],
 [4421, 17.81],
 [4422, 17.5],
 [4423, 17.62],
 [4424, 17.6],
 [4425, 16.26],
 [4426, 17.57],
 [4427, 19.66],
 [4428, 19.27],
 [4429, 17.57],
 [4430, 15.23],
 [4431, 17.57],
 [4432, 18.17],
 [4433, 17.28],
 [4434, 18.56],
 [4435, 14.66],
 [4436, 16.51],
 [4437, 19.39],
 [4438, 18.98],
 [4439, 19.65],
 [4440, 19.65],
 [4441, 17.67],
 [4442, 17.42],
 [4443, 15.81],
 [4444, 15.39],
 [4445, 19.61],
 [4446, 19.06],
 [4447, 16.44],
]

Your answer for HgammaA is -2.6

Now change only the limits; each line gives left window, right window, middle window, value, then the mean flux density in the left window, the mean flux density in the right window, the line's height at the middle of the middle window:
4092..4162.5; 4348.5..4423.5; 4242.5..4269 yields 0.0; 16.3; 16.5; 16.4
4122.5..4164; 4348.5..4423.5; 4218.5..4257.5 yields 1.6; 16.8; 16.5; 16.7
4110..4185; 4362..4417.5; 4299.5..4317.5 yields 4.3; 16.7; 16.4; 16.5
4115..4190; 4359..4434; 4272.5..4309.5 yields 5.9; 16.7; 16.7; 16.7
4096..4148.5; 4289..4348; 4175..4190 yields -0.5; 16.4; 14.6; 15.8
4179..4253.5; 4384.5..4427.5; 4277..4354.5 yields 7.4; 16.5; 16.7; 16.6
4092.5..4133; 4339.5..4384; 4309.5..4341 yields 1.3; 16.1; 16.2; 16.2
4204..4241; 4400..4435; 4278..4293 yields 1.1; 16.4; 17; 16.6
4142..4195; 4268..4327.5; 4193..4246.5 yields -2.6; 16.6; 14.4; 15.7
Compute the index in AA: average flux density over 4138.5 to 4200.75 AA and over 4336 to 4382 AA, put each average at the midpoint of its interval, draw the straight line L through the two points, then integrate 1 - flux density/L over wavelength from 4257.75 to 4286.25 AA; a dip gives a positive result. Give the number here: 1.5 AA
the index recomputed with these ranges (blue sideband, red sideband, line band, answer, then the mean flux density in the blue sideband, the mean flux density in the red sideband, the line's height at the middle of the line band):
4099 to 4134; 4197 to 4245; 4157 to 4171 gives -1.0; 16.1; 16.4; 16.2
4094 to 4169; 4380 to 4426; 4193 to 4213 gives -0.6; 16.4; 16.4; 16.4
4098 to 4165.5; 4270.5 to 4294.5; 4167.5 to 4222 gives -2.8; 16.5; 15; 15.8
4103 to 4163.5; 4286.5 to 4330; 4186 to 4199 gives -0.9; 16.7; 14.3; 15.9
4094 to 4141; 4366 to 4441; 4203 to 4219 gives -1.1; 16.3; 16.8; 16.5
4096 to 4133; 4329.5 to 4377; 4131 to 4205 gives -2.2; 16.1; 16.2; 16.1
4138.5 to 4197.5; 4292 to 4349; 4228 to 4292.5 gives -1.8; 16.7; 14.7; 15.5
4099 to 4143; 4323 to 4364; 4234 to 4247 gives -0.6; 16.4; 15.8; 16.1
